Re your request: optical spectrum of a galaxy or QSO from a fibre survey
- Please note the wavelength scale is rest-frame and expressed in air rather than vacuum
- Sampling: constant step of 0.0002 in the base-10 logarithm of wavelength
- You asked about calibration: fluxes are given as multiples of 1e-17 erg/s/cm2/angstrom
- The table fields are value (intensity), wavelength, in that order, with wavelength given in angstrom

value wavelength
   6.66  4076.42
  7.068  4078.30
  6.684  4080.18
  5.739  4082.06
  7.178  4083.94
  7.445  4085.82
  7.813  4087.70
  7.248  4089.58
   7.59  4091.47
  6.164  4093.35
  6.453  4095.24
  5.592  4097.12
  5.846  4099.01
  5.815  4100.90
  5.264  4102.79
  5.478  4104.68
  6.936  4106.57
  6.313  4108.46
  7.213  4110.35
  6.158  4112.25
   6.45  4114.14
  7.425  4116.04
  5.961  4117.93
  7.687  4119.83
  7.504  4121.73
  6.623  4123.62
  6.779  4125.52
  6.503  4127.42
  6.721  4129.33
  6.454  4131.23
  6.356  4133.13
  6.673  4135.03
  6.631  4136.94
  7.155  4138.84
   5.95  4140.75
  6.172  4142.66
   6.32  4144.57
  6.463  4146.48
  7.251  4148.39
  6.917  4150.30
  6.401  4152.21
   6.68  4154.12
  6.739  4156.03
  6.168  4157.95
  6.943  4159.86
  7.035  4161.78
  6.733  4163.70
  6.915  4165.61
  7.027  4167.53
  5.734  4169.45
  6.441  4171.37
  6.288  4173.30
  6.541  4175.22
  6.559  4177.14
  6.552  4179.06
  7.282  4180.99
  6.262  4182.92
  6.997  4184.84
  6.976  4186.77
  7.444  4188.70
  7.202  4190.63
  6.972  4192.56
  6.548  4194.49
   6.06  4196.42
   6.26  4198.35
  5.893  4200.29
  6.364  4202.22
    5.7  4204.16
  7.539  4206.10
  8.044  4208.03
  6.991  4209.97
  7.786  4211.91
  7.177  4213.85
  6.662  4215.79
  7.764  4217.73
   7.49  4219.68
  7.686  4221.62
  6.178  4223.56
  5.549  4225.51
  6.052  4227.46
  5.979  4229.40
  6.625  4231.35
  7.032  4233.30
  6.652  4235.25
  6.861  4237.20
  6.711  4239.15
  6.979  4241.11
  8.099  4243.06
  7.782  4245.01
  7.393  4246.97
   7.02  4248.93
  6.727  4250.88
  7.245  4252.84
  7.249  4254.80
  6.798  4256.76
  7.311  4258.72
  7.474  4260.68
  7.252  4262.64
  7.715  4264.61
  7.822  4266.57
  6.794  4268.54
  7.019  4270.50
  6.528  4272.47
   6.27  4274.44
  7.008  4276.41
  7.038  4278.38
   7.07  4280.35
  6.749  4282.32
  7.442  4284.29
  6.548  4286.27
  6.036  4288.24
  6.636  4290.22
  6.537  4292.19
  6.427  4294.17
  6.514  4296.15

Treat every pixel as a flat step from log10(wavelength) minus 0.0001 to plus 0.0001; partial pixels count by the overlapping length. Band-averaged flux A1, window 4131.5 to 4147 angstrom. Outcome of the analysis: 6.46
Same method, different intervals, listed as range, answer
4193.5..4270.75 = 6.96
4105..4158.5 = 6.65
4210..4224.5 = 7.24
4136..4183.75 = 6.61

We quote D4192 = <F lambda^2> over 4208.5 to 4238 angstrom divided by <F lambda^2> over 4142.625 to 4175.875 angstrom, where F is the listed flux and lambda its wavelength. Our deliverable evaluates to 1.07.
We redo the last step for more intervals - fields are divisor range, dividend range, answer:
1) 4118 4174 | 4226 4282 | 1.11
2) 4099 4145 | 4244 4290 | 1.16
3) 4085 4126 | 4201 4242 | 1.09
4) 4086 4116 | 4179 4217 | 1.11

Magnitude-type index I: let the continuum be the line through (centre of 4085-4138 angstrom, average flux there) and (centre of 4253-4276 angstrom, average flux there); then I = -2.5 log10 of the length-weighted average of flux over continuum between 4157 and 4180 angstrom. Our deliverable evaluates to 0.04 mag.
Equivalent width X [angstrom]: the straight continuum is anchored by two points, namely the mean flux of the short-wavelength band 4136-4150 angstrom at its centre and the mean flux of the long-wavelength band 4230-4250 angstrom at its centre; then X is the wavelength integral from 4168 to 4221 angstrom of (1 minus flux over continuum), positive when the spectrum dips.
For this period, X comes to 0.4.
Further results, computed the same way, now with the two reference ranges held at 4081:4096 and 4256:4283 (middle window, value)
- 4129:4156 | 1.6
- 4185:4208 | 1.0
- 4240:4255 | -0.5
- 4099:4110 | 1.5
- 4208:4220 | -0.6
